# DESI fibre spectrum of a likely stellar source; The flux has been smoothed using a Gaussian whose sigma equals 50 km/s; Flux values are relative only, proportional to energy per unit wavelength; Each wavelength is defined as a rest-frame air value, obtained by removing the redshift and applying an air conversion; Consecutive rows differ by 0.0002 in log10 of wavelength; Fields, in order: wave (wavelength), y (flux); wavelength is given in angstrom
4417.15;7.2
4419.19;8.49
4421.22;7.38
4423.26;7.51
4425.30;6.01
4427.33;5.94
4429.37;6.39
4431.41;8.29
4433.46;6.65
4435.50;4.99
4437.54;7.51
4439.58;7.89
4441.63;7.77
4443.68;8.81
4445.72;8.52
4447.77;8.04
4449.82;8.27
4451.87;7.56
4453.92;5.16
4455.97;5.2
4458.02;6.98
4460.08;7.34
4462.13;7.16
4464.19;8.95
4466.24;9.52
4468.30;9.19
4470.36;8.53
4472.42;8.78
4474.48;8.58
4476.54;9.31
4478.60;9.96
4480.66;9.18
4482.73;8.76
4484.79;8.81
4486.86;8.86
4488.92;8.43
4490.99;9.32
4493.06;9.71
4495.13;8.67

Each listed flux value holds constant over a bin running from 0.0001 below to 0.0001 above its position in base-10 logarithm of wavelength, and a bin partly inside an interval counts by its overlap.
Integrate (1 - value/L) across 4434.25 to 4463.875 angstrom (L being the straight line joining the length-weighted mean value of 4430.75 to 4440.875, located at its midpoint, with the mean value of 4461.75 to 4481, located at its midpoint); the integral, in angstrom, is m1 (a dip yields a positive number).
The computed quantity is 1.8 angstrom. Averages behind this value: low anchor 7.04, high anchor 8.97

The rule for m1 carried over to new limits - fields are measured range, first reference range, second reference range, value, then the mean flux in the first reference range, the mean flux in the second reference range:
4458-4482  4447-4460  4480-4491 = -2.42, 6.88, 8.84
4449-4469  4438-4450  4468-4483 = 2.57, 8.18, 9.04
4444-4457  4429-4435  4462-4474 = 1.10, 7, 8.8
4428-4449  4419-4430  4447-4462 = -1.75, 6.86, 6.93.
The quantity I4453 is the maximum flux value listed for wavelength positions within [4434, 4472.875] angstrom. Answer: 9.52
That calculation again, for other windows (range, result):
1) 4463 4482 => 9.96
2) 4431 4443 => 8.29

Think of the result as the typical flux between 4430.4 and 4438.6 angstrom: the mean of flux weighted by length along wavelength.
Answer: 6.86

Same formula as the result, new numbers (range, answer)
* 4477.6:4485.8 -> 9.18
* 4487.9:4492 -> 8.87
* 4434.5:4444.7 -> 7.4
